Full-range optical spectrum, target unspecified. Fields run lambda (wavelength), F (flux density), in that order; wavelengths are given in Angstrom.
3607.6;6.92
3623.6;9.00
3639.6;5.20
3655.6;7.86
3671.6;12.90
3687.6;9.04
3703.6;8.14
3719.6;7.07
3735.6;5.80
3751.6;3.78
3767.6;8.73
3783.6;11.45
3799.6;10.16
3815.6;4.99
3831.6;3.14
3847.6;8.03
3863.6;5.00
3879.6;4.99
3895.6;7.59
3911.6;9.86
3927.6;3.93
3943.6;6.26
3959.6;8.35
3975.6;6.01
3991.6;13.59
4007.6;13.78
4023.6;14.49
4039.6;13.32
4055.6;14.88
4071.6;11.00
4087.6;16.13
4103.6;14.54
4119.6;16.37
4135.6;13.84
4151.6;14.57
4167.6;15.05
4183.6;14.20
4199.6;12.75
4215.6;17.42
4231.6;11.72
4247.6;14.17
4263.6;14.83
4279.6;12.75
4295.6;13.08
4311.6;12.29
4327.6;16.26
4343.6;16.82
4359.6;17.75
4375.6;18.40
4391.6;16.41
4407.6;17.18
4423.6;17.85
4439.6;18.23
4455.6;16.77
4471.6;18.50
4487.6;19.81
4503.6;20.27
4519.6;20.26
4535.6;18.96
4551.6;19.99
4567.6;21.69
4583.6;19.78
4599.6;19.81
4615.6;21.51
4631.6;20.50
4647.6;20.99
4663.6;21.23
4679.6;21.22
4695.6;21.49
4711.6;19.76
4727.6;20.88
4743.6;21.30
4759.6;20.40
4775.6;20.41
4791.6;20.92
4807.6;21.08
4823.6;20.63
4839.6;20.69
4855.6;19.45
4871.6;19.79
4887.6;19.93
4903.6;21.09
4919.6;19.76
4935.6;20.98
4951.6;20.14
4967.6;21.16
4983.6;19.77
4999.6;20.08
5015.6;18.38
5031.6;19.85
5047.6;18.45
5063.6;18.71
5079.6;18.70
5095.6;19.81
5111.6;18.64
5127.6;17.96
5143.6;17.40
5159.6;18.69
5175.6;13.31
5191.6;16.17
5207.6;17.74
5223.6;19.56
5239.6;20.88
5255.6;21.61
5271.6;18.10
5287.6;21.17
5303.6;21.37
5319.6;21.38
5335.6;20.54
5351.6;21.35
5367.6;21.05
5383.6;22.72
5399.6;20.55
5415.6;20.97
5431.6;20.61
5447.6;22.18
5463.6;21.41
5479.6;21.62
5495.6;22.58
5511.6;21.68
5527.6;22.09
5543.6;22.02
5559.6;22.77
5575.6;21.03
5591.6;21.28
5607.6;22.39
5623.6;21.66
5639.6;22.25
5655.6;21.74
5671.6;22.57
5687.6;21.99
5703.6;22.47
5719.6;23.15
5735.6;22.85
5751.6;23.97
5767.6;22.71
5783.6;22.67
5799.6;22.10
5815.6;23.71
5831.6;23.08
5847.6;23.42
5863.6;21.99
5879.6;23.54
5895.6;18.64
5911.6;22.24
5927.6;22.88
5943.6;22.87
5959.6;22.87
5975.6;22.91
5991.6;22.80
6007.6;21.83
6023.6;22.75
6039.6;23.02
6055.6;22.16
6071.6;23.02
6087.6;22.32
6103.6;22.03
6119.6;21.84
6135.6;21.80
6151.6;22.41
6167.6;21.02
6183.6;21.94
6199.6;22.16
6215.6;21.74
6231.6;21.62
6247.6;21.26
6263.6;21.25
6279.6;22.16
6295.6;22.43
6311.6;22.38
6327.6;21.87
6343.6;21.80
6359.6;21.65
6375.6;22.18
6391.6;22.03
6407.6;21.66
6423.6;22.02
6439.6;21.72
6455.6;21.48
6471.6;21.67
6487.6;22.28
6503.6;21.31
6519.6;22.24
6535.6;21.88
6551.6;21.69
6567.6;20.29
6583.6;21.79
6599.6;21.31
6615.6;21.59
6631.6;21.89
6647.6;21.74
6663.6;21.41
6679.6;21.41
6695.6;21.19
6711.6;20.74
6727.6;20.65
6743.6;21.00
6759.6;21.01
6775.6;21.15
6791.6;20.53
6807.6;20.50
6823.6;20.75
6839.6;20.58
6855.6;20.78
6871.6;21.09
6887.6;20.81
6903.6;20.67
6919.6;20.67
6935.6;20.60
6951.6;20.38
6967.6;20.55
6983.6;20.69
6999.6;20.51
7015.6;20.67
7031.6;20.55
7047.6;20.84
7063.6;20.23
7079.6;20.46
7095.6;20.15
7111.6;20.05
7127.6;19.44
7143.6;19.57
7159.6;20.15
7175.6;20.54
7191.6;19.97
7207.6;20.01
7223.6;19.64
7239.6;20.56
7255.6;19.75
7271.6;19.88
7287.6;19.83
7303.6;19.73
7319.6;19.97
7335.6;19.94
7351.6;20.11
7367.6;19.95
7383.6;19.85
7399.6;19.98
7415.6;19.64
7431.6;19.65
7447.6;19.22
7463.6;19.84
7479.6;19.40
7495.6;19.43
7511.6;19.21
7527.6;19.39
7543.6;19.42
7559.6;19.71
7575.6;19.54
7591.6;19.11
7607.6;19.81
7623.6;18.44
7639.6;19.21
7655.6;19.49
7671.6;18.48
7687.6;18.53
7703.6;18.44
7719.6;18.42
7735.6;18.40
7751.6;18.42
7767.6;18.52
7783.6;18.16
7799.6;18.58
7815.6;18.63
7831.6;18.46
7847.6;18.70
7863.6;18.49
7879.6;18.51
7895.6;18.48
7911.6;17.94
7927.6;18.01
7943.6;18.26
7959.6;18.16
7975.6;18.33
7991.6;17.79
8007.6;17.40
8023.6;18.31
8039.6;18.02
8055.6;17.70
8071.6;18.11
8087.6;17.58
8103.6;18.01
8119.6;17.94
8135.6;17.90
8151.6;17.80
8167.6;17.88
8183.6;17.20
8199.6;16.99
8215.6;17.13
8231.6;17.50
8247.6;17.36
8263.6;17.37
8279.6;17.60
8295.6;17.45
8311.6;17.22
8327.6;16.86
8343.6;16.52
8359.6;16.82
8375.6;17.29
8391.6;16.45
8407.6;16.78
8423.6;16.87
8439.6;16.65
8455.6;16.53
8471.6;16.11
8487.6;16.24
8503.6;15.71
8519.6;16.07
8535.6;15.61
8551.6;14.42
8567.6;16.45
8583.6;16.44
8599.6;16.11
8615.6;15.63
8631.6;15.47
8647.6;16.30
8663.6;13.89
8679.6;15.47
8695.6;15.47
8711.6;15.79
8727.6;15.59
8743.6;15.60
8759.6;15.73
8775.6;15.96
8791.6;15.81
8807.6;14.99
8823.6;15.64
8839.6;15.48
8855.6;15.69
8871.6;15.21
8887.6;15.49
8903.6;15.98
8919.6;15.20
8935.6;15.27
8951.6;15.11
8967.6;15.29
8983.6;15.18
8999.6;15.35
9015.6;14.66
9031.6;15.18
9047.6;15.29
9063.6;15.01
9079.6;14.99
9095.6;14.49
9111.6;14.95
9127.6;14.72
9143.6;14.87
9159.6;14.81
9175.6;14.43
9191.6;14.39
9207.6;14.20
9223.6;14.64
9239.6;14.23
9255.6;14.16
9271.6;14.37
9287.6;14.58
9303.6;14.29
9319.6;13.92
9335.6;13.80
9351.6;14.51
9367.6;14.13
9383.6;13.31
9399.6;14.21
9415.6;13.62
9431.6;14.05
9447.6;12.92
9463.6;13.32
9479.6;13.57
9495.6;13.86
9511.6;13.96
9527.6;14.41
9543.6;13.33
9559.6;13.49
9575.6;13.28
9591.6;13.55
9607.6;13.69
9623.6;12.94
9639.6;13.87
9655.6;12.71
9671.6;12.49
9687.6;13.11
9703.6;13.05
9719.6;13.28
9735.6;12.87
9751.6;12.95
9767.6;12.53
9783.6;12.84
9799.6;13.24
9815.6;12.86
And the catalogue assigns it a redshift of 0.00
